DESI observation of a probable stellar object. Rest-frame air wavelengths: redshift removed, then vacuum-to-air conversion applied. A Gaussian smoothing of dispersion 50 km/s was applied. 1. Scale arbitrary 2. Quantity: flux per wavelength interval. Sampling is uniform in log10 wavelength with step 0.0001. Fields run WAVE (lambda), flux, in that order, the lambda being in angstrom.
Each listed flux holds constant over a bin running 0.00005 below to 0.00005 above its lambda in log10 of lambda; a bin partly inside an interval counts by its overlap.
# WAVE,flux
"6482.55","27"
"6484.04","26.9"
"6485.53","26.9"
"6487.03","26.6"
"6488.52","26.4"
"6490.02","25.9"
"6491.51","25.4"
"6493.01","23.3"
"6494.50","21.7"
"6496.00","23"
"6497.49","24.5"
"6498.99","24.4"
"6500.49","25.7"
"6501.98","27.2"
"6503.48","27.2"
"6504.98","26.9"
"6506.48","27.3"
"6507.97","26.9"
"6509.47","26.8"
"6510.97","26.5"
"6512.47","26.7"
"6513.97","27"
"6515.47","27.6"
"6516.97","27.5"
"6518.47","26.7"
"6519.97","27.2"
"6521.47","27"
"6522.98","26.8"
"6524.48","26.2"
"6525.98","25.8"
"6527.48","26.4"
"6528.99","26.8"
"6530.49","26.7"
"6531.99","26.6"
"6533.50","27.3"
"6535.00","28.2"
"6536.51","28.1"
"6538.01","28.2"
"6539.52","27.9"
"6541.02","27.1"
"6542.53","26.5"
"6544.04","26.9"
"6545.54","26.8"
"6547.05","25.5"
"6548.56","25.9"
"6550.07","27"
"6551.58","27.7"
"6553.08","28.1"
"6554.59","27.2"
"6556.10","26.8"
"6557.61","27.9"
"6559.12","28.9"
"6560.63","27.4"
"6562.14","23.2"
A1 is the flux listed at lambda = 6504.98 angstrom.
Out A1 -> 26.9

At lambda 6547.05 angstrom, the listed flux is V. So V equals 25.5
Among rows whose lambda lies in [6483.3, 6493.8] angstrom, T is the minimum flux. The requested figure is 23.3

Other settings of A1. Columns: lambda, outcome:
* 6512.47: 26.7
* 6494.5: 21.7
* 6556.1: 26.8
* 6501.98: 27.2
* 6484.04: 26.9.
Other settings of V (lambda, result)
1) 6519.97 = 27.2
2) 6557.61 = 27.9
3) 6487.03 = 26.6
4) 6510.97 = 26.5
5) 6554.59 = 27.2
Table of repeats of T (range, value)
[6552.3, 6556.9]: 26.8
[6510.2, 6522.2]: 26.5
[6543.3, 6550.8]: 25.5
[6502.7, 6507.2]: 26.9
